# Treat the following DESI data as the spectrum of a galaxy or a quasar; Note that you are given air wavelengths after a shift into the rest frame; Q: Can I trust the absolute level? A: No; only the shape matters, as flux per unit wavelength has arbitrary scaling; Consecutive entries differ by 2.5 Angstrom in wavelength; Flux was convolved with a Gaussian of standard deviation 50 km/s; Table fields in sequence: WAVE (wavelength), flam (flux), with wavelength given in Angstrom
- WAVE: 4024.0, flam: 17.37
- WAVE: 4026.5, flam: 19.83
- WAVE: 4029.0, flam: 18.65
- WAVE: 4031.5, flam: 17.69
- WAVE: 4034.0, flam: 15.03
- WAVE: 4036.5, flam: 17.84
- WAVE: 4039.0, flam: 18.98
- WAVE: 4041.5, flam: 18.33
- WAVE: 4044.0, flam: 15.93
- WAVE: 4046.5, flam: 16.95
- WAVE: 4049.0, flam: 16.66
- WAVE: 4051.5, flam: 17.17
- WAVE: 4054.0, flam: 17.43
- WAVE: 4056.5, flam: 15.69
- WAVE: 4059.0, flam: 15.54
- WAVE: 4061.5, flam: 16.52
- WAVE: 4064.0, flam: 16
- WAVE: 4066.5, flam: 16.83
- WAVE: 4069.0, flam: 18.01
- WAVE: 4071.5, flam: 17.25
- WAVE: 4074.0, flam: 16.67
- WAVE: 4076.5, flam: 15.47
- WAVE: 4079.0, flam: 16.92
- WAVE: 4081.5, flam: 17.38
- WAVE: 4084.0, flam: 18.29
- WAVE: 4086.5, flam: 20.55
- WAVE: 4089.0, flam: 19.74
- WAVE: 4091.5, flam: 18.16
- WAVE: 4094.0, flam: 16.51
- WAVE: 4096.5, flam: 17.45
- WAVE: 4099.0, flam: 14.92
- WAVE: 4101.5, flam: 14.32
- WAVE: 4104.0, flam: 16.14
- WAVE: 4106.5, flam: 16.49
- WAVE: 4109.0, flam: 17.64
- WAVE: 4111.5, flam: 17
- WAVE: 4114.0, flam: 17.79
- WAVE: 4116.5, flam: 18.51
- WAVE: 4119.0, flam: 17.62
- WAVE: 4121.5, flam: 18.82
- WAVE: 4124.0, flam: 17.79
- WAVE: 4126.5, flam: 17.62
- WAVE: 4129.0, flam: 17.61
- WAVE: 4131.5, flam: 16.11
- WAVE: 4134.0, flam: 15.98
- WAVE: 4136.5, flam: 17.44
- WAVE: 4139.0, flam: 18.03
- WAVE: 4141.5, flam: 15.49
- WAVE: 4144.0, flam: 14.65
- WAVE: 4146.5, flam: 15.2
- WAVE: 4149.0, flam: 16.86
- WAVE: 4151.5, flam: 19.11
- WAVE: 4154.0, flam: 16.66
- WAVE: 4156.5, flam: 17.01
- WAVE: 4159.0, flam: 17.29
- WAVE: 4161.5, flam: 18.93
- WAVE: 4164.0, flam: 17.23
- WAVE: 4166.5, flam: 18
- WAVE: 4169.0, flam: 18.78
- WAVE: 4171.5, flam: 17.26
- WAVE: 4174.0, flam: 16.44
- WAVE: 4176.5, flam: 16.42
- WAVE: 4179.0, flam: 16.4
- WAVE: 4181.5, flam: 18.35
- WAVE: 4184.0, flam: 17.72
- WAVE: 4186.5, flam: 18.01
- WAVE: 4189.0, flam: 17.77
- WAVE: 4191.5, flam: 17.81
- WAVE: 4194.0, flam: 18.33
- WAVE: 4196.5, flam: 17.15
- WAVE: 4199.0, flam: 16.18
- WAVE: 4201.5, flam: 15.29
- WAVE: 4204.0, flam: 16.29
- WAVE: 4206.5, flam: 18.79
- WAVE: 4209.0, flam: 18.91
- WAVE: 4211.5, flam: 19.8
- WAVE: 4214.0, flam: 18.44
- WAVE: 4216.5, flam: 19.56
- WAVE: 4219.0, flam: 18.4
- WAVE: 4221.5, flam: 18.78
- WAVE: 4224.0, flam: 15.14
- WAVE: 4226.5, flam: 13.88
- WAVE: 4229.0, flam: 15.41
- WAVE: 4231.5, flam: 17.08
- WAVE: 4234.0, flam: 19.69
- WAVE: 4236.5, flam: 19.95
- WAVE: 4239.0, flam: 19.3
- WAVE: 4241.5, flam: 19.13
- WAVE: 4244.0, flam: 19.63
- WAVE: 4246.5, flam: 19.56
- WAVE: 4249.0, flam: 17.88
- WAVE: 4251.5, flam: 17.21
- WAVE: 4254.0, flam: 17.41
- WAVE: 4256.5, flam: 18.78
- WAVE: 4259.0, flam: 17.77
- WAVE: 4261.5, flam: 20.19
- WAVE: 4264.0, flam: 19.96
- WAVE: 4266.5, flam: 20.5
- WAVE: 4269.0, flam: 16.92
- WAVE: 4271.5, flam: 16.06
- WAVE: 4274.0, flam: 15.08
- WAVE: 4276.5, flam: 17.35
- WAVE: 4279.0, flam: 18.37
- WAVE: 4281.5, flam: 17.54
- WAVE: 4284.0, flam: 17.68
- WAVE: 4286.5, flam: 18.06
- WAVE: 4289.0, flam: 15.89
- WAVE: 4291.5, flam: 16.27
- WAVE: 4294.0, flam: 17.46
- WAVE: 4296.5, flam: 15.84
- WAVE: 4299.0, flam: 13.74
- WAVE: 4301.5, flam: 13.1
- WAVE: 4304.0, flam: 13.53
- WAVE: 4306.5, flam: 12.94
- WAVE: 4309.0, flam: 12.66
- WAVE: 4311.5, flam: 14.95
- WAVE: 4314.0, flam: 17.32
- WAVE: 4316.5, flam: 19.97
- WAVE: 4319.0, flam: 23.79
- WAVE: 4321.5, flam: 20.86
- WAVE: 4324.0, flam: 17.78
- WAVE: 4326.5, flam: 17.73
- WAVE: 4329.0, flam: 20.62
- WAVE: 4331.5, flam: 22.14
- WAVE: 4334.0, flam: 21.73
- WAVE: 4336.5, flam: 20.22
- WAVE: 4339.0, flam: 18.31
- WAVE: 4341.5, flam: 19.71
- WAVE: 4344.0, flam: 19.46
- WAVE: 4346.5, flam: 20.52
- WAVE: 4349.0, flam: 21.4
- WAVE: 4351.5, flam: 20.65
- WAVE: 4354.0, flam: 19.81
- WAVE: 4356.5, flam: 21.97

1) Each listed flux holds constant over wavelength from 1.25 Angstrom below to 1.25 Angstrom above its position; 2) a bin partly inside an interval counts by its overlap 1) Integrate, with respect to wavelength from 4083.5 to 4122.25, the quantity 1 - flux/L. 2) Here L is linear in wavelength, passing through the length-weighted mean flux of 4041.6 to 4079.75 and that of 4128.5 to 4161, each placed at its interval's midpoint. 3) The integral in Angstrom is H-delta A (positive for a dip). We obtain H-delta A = -1.8 Angstrom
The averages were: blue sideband 16.7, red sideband 16.8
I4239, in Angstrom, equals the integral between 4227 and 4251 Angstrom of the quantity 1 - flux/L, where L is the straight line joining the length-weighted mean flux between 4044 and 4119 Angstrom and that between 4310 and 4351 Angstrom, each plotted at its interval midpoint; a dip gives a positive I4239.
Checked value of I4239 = 0.4 Angstrom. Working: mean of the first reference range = 17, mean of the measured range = 18.4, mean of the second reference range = 19.8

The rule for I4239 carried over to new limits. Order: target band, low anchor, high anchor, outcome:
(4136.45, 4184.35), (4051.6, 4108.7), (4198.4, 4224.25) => 1.1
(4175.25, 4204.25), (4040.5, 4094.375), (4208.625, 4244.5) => 1.2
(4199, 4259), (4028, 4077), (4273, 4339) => -2.4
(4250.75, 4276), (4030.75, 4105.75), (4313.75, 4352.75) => 1.8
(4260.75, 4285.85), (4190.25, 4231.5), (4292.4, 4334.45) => -0.8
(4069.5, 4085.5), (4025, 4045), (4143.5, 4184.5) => 0.5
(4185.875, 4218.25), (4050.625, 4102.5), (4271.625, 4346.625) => -1.0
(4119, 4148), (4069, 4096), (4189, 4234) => 1.3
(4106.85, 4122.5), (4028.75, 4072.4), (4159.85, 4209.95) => -0.5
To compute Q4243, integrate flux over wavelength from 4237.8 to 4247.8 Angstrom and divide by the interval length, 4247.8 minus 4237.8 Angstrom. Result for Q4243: 19.4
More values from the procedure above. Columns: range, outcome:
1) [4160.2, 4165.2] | 18.1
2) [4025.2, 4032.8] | 18.7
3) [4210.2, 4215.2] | 19.1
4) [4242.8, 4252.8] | 18.6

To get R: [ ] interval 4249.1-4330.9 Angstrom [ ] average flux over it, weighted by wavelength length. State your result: 17.3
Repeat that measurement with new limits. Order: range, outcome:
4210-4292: 18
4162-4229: 17.5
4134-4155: 16.6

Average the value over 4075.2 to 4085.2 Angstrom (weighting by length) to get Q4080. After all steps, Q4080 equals 17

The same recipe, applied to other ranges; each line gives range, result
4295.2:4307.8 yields 13.8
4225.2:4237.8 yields 17.2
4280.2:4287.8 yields 17.8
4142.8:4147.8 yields 14.9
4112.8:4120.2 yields 18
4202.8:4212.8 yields 18.5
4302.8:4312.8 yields 13.5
